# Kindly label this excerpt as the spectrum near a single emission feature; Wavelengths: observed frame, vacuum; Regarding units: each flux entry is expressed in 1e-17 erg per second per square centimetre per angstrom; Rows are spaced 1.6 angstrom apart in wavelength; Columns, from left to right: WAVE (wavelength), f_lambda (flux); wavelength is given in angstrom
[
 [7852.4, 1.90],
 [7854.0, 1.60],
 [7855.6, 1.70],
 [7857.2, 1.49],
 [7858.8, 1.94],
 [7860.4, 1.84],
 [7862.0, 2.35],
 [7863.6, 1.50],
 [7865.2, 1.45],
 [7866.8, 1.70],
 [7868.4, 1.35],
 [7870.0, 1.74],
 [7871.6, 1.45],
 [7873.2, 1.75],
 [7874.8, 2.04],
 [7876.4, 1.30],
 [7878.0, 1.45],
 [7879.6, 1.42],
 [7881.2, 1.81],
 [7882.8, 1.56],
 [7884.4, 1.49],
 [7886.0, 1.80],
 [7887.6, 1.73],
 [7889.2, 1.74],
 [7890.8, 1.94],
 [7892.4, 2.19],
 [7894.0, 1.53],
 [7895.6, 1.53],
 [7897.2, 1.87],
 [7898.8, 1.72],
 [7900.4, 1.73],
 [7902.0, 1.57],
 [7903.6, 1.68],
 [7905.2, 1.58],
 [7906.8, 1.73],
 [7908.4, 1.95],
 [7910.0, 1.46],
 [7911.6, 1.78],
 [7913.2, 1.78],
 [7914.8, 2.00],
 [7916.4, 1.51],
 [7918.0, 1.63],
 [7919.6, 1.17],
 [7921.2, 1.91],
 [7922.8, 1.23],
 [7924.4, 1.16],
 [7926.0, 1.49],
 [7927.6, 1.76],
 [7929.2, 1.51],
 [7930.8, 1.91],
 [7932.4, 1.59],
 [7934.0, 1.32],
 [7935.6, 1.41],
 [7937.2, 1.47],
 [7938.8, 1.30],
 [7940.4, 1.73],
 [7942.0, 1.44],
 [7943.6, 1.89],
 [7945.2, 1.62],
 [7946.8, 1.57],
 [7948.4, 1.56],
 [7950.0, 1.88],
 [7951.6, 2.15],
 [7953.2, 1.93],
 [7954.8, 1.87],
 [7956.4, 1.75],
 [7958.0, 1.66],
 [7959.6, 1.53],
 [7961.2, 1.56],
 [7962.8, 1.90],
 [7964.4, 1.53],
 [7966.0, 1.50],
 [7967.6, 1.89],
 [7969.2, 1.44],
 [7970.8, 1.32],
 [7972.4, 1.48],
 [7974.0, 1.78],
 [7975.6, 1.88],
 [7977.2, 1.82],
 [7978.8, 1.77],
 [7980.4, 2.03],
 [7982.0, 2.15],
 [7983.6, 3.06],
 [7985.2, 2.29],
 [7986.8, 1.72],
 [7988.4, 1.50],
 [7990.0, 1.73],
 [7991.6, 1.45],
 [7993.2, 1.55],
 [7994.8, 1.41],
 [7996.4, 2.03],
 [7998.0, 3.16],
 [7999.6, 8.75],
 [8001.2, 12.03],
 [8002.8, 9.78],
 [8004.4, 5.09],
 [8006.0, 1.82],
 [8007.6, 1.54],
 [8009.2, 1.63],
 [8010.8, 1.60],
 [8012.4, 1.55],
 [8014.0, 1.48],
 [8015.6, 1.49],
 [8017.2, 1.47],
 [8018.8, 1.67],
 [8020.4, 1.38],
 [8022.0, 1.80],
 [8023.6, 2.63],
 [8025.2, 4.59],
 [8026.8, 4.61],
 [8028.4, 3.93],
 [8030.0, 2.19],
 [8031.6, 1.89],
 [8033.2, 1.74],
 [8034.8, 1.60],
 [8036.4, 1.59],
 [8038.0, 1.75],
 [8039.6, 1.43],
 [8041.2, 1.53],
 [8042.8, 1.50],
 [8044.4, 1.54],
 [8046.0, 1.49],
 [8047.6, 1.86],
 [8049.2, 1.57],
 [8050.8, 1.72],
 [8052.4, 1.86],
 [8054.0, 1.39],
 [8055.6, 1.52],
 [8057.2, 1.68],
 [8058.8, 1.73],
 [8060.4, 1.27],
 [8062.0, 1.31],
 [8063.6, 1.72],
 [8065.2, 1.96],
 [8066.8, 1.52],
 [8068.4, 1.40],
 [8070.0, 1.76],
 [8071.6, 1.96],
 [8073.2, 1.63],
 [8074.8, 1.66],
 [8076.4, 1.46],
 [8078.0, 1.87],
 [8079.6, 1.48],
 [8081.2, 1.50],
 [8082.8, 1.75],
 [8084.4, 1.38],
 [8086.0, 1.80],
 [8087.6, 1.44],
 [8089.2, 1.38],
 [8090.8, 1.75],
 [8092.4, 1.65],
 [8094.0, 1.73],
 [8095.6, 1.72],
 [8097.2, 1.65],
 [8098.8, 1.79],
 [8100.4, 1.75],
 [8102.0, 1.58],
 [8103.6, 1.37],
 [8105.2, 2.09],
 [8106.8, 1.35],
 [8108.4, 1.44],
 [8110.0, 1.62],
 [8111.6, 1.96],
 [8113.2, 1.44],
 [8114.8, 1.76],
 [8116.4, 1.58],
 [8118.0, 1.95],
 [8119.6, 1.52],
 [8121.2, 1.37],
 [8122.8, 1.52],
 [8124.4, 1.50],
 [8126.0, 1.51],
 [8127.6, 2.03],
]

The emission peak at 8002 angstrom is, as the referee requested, H-alpha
